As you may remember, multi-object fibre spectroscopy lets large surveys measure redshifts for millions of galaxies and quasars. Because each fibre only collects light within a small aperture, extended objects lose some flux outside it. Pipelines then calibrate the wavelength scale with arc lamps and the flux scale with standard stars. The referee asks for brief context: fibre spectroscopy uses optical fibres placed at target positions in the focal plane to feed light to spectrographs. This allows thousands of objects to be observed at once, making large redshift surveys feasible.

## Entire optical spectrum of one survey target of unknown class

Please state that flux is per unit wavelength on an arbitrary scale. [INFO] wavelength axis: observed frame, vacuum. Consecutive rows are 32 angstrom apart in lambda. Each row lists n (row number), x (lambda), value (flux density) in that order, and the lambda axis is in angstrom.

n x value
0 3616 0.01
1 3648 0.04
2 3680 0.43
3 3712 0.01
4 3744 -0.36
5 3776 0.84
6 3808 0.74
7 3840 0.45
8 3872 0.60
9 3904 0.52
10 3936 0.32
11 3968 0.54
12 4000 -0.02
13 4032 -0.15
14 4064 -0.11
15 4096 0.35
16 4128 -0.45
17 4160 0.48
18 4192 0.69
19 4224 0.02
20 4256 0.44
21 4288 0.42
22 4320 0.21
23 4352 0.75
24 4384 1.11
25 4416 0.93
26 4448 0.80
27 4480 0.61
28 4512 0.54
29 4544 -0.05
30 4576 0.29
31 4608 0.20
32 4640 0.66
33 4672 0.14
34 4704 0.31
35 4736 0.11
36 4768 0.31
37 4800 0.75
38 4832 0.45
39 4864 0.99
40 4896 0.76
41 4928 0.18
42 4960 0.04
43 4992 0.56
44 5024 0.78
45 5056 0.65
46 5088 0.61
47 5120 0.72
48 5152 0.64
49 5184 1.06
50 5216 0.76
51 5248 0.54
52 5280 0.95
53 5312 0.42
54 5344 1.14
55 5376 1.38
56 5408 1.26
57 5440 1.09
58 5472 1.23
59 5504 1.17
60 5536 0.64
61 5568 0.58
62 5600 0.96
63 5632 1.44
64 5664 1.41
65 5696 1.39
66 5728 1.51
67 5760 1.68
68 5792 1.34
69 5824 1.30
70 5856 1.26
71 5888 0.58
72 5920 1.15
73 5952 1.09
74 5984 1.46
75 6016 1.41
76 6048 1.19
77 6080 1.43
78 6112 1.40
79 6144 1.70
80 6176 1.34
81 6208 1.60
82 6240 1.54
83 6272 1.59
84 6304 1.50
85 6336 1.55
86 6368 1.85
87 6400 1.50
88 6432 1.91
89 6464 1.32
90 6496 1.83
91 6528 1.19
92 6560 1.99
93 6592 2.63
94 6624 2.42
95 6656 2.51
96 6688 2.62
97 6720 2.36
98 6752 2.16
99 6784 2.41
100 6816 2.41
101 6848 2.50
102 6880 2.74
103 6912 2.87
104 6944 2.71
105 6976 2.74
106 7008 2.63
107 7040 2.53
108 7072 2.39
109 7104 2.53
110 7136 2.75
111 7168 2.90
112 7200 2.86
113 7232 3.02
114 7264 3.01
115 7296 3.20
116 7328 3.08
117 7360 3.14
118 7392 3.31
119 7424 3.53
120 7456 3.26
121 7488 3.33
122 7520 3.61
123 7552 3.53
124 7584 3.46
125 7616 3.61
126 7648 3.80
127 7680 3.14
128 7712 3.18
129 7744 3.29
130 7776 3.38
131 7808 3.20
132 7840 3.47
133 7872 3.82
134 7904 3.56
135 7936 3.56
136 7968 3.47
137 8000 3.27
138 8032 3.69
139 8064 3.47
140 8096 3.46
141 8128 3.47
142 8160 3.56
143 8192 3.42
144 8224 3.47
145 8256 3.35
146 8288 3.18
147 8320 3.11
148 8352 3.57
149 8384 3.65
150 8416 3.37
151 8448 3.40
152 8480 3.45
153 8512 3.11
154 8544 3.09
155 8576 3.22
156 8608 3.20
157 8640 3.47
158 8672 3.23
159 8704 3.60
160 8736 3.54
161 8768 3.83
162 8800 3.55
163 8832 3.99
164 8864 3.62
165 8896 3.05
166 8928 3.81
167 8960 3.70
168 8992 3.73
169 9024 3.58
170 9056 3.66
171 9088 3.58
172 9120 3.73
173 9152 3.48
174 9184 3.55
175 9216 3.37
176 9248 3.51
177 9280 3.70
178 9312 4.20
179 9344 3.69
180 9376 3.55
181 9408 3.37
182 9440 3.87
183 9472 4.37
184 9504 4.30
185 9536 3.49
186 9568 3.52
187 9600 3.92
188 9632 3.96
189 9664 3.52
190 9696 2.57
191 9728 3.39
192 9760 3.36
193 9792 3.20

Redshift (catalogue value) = 0.65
